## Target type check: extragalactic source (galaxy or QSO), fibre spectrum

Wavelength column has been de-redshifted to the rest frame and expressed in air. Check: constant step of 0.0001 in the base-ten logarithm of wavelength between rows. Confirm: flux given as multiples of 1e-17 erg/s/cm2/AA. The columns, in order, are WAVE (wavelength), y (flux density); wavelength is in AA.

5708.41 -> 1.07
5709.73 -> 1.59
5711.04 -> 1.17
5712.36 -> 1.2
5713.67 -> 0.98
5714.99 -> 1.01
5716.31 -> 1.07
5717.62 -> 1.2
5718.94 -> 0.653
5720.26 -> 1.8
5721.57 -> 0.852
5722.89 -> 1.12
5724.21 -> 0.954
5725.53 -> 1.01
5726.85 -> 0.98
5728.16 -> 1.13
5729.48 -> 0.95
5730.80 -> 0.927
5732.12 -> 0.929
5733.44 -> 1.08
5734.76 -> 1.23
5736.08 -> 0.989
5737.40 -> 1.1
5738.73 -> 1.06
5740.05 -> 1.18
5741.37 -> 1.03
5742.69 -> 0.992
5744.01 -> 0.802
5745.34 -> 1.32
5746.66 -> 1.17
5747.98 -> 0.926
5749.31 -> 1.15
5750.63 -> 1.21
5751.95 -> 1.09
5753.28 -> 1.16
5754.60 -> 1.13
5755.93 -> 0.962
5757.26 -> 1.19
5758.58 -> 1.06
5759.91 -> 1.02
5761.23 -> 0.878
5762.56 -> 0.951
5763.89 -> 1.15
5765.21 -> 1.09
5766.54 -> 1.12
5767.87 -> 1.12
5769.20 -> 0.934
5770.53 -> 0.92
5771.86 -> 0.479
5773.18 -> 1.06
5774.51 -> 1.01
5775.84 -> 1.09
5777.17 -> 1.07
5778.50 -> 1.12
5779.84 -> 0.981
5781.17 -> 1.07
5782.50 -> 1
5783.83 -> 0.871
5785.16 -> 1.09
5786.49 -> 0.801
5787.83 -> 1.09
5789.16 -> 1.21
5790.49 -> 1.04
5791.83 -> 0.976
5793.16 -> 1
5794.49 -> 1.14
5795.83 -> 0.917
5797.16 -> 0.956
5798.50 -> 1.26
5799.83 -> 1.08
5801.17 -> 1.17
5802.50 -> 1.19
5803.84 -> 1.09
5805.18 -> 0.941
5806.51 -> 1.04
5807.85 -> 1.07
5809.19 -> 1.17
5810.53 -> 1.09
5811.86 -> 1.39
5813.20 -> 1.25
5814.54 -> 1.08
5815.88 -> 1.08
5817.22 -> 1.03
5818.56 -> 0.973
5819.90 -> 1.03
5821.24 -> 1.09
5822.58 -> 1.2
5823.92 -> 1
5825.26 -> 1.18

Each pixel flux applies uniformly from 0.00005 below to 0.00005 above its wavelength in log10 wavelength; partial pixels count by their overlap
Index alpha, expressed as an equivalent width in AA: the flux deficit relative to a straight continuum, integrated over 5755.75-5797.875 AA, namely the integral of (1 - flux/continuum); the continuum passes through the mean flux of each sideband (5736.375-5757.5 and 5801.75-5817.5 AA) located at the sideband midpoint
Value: 3.5 AA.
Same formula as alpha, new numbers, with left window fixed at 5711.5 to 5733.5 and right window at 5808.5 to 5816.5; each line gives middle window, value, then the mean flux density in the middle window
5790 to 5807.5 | 1.4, 1.06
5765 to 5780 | 1.6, 0.997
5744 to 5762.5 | 0.2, 1.08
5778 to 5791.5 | 1.3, 1.02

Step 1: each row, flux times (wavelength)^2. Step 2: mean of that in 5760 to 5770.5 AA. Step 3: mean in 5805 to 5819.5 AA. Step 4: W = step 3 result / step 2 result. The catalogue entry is 1.1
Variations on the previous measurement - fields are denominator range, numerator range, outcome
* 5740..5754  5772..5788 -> 0.93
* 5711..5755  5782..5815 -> 1.03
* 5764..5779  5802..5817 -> 1.13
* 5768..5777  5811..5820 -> 1.22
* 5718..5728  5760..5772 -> 0.94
